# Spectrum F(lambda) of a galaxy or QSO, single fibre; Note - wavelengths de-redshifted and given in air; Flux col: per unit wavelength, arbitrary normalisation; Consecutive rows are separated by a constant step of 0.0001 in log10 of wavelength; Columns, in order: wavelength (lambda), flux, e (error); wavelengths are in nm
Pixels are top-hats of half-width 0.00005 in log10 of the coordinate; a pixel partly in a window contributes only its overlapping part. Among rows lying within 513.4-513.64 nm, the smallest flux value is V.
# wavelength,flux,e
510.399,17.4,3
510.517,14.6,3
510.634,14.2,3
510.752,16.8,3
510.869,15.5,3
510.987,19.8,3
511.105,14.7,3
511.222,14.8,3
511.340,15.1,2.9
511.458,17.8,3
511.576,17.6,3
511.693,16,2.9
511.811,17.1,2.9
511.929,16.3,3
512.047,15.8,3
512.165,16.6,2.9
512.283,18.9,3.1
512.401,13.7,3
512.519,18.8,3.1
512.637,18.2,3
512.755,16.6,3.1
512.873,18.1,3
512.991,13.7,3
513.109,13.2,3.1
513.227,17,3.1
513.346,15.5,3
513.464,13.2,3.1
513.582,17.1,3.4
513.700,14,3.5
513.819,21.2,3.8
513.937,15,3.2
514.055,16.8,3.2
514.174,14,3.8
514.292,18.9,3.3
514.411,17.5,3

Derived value 13.2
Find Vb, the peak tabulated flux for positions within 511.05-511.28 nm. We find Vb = 14.8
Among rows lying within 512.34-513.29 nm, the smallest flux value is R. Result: 13.2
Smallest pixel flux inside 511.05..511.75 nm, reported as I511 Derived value 14.7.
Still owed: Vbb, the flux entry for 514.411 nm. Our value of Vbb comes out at 17.5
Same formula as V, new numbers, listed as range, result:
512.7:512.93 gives 16.6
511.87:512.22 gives 15.8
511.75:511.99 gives 16.3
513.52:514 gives 14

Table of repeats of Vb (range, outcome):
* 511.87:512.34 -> 18.9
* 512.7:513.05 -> 18.1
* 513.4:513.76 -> 17.1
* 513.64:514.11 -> 21.2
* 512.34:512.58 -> 18.8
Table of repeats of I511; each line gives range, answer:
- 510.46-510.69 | 14.2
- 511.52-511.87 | 16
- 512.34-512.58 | 13.7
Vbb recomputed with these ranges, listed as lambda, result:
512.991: 13.7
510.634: 14.2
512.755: 16.6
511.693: 16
